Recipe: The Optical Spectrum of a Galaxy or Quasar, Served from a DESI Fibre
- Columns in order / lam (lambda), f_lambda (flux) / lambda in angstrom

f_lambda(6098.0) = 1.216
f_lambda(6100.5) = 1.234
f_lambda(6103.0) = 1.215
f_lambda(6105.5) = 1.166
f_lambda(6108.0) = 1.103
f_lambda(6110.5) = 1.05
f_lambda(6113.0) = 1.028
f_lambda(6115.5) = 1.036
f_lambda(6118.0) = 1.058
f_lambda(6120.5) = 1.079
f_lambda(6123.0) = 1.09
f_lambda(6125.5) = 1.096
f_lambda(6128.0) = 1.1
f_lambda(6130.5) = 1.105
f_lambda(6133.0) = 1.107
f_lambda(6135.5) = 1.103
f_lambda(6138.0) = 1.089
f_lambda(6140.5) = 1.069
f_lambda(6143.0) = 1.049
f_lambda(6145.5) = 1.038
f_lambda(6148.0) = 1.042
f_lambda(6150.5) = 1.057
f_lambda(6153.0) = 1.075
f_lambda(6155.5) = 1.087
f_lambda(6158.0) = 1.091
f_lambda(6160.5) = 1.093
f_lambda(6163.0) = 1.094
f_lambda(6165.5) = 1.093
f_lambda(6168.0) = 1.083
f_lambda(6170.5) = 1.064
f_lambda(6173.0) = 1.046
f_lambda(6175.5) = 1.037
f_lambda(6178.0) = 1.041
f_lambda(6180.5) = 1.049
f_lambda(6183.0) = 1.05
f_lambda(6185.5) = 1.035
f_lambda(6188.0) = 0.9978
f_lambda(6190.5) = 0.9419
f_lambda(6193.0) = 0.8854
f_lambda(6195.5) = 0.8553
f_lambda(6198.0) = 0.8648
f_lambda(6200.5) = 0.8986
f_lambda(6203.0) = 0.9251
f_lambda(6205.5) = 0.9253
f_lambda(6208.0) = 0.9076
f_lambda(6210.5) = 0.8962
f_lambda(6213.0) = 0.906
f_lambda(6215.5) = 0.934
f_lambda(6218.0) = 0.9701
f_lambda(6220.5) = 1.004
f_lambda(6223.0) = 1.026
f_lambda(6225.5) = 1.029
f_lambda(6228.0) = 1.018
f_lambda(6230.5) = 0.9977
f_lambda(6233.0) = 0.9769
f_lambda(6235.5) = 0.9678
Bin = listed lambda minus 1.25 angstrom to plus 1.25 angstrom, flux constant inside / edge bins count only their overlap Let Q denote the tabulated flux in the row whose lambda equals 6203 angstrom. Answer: 0.9251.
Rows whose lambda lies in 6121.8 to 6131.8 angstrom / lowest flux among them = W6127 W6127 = 1.09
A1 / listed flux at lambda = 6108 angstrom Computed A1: 1.103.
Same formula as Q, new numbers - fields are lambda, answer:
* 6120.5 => 1.079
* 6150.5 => 1.057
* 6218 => 0.9701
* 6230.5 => 0.9977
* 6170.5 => 1.064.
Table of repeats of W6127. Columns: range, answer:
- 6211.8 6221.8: 0.906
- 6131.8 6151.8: 1.038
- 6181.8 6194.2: 0.8854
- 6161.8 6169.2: 1.083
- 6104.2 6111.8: 1.05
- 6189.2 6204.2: 0.8553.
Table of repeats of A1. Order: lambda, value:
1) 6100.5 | 1.234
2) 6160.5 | 1.093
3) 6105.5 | 1.166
